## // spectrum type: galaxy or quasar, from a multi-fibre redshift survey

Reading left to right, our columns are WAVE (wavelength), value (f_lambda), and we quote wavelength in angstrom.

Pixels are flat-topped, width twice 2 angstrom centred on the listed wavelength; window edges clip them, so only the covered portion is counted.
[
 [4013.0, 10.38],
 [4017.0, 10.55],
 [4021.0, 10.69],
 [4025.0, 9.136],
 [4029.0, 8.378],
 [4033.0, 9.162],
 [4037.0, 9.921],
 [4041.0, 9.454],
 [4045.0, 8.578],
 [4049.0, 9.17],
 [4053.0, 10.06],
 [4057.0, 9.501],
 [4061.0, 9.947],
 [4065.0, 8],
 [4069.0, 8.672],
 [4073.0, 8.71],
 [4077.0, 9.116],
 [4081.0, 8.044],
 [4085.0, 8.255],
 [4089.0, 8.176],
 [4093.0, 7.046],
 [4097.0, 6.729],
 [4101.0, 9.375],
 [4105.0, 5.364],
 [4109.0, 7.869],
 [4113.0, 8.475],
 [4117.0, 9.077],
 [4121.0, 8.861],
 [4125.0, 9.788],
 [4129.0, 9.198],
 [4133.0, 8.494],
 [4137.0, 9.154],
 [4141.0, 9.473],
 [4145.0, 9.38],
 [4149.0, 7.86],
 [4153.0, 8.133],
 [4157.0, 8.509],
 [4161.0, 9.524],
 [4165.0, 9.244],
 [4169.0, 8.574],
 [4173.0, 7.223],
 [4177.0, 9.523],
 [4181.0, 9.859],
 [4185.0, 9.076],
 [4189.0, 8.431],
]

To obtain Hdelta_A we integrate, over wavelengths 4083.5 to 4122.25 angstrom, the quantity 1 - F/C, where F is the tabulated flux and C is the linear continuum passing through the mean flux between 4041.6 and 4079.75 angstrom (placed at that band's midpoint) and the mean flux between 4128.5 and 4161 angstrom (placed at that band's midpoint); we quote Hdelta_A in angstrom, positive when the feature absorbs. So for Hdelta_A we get 4.50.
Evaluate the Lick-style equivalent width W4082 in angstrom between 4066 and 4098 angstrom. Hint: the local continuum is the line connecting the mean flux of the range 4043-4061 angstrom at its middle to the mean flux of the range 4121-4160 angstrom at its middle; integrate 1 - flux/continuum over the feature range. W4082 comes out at 3.81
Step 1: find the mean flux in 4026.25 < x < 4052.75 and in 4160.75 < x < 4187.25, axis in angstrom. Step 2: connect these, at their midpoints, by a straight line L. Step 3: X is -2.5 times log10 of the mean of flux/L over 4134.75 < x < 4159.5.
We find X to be 0.03 mag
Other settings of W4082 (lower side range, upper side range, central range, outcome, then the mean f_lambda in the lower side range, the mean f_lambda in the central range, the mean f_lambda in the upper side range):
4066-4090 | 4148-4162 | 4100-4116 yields 1.4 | 8.49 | 7.75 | 8.48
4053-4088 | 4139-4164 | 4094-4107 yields 2.5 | 8.84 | 7.15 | 8.83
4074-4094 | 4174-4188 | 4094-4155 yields 1.4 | 8.21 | 8.46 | 9.25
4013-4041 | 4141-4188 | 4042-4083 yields 2.0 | 9.68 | 8.99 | 8.83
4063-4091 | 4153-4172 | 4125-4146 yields -1.3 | 8.42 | 9.19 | 8.78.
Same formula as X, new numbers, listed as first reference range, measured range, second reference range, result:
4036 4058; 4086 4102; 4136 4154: 0.18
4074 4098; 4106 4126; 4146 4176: -0.05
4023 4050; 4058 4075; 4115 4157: 0.02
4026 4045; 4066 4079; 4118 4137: 0.04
